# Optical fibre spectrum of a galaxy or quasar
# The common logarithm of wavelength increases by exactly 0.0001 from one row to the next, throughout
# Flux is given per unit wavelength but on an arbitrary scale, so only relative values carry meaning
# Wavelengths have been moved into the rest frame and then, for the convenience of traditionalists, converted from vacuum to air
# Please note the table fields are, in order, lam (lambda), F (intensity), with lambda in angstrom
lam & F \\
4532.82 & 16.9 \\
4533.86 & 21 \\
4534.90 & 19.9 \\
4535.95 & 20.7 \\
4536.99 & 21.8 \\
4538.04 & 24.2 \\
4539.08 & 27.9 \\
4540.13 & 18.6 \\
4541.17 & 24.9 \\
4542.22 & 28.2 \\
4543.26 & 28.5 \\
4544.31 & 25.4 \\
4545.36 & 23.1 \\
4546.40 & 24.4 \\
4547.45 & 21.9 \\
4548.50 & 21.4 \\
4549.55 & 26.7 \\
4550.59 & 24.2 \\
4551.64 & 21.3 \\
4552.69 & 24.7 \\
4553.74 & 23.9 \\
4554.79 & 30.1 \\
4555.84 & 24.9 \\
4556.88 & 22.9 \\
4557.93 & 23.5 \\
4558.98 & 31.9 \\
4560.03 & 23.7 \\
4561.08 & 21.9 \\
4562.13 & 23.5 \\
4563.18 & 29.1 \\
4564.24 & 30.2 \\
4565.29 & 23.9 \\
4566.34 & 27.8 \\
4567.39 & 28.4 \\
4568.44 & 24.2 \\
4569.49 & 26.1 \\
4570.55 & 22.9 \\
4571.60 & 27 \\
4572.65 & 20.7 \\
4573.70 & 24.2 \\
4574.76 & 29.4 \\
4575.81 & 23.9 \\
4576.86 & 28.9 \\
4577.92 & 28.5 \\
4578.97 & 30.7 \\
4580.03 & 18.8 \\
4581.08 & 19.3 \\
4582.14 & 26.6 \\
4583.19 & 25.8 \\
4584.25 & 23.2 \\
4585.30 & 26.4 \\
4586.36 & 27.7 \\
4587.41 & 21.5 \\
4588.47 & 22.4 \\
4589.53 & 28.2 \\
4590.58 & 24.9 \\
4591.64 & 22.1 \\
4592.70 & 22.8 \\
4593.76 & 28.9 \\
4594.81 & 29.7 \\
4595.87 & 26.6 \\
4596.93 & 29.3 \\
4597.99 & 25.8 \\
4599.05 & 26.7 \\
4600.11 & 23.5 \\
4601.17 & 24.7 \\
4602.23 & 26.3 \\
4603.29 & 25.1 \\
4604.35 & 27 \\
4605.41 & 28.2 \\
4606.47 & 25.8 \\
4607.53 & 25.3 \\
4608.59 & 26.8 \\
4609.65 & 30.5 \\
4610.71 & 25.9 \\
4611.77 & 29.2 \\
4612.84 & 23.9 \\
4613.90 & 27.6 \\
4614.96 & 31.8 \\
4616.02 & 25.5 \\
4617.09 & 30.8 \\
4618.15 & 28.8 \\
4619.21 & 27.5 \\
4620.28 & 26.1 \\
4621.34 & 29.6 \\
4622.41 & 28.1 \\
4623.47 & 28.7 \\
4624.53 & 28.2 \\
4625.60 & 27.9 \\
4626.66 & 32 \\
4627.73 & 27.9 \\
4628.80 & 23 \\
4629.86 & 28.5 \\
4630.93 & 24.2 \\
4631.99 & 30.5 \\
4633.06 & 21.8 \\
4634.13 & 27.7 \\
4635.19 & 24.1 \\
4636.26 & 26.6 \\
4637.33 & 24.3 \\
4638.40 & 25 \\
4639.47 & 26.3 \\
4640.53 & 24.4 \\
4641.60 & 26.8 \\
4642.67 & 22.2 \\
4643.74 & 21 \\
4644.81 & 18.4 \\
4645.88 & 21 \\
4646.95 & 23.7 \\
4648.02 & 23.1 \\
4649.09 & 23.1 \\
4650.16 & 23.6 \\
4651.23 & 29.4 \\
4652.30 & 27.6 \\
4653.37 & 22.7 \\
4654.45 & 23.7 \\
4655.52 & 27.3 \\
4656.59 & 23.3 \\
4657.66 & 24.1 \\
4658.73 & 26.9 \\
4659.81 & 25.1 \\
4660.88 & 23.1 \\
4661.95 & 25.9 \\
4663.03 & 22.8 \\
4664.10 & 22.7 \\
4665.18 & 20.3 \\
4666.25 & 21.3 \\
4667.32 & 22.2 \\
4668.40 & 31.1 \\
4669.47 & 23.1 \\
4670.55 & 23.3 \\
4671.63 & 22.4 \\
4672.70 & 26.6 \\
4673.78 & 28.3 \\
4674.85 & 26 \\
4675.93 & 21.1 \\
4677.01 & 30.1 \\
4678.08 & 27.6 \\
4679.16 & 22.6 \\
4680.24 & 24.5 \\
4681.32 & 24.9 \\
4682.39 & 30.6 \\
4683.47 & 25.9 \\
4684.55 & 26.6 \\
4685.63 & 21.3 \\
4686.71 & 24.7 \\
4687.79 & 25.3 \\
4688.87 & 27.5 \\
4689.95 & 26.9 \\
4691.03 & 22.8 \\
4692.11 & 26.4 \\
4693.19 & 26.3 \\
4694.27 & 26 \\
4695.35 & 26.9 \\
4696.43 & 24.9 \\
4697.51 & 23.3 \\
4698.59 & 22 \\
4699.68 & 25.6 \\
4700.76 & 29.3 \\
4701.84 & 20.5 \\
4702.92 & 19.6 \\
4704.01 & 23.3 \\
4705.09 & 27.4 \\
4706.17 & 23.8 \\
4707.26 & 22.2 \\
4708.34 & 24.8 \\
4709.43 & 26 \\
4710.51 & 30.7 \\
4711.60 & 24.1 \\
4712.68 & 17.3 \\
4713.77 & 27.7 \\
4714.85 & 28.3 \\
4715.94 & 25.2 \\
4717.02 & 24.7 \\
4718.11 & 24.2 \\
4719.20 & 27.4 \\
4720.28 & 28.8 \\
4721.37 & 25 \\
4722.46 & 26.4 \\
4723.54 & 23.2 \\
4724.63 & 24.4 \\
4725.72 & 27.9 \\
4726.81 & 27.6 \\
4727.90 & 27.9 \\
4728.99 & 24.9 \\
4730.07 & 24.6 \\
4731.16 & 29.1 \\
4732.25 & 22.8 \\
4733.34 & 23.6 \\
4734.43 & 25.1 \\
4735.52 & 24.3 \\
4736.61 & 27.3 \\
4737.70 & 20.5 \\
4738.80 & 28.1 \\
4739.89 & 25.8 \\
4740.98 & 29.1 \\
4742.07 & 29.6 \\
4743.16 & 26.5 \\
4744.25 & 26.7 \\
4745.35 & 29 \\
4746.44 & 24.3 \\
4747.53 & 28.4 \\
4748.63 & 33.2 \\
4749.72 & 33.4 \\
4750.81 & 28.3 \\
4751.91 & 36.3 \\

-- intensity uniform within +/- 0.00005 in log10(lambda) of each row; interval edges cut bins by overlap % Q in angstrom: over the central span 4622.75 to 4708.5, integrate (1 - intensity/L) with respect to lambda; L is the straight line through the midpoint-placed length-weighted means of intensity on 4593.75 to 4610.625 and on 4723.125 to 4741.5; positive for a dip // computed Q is 4.2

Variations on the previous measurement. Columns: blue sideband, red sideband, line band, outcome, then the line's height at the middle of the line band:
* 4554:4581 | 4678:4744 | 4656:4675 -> 0.89 angstrom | 25.5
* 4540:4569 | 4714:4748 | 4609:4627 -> -1.94 angstrom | 25.6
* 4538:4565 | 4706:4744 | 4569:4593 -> 0.26 angstrom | 25.2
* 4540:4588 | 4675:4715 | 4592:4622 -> -2.36 angstrom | 25.1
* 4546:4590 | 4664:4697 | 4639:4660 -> 0.85 angstrom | 25.2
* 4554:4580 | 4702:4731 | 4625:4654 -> 0.67 angstrom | 25.7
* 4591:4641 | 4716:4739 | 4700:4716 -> 0.69 angstrom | 25.8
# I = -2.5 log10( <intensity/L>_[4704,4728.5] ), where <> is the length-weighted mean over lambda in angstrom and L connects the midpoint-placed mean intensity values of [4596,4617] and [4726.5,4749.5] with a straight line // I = 0.04 mag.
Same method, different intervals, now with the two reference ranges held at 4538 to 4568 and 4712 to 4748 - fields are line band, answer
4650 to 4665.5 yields 0.04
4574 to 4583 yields -0.02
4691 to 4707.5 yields 0.06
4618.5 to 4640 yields -0.06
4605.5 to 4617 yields -0.08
